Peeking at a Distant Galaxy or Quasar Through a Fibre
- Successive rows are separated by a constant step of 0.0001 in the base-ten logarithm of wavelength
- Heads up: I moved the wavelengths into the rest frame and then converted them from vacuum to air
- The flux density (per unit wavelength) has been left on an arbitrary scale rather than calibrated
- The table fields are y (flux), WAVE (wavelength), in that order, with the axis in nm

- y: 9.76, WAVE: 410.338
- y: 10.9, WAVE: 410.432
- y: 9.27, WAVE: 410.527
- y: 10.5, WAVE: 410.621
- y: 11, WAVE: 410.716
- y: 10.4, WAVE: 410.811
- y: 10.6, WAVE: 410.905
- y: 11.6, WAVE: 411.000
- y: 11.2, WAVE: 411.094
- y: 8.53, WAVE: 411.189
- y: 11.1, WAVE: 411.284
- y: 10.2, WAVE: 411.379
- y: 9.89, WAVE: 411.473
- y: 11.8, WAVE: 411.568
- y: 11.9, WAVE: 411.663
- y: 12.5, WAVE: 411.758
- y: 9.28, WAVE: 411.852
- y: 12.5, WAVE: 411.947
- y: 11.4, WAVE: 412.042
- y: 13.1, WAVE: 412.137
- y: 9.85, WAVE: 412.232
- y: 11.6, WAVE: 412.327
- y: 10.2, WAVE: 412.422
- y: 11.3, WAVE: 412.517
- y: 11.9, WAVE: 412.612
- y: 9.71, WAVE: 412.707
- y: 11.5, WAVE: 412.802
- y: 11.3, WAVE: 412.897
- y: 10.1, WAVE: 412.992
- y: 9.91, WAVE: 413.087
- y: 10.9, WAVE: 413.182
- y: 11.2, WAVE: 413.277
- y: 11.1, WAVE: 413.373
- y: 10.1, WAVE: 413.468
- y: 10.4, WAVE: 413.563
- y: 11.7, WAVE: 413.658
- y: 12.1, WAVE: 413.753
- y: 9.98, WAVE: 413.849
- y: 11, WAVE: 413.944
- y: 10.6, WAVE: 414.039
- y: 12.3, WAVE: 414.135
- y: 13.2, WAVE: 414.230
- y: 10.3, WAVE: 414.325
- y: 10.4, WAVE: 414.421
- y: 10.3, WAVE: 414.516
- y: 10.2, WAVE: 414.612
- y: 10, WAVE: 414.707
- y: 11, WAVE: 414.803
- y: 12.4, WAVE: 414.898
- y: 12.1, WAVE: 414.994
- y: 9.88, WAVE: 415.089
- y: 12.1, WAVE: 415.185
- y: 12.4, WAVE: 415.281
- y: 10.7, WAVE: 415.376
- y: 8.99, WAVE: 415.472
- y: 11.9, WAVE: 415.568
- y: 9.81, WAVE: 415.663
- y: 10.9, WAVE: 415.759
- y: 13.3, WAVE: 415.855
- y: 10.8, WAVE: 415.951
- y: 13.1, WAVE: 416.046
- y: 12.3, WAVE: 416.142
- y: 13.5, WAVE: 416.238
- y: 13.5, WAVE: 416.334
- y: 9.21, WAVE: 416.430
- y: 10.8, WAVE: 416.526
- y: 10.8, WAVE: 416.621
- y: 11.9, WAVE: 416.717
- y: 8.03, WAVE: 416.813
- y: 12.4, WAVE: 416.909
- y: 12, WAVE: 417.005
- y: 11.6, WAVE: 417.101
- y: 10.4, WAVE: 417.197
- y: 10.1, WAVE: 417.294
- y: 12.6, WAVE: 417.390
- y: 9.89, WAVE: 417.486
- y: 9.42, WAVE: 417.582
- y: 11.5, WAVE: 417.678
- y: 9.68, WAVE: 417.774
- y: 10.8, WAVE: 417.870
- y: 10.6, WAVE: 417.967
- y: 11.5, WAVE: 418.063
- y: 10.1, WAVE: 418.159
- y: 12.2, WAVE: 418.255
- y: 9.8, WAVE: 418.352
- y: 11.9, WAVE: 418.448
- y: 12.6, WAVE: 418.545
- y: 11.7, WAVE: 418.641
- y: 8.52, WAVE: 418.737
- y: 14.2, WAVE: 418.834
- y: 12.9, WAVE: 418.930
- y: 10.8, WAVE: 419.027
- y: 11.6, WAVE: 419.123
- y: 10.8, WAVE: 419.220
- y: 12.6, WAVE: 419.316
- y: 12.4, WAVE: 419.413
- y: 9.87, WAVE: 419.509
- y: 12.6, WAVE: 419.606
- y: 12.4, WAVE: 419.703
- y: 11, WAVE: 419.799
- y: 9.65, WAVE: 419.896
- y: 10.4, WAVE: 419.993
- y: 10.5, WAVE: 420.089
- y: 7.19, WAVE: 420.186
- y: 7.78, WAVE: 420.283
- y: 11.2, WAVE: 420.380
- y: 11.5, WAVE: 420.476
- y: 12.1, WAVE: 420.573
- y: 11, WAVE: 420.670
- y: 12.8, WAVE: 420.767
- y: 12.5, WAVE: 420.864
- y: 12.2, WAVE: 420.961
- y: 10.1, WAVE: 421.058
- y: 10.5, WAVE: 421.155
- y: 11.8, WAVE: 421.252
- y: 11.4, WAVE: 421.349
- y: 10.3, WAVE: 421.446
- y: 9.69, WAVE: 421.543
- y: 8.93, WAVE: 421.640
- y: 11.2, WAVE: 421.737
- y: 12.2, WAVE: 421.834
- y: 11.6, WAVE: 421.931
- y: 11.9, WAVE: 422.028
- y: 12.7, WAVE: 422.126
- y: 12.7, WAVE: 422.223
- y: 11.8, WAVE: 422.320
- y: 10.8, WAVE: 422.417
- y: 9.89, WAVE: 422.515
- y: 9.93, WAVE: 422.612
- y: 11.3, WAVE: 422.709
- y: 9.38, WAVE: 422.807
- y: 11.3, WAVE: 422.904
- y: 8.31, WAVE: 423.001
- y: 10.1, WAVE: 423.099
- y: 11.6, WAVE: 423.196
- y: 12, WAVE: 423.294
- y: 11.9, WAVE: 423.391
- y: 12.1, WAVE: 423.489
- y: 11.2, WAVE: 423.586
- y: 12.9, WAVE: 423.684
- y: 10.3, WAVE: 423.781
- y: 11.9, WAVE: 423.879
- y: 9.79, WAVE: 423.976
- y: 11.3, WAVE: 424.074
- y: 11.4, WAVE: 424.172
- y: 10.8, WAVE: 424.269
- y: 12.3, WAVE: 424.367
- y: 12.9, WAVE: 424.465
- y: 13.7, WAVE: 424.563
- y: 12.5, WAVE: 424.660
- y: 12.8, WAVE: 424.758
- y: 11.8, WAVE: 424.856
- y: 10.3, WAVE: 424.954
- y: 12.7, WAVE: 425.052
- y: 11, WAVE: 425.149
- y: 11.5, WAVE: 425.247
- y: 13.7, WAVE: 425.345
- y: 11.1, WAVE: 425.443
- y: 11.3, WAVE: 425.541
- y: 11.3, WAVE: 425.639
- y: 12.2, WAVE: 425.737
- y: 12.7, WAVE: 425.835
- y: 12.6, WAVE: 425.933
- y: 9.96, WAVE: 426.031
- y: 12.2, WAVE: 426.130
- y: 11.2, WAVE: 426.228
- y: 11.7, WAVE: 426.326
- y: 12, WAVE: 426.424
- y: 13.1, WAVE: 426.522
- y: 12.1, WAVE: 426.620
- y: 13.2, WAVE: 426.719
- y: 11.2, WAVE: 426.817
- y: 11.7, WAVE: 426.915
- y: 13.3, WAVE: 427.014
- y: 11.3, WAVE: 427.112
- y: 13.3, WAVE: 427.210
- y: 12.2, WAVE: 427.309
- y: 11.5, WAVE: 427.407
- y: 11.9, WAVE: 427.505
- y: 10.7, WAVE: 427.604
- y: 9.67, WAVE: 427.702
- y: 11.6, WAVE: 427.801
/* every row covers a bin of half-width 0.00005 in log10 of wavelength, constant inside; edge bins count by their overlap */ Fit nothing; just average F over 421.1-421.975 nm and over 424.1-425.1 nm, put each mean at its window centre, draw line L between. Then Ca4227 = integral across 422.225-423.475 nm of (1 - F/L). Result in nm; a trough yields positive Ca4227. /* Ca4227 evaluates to 0.06 nm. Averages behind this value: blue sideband 10.8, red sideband 12.1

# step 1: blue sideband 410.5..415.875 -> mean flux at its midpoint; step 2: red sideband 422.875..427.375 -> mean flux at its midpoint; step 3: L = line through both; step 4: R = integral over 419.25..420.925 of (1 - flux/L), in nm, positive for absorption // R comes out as 0.06 nm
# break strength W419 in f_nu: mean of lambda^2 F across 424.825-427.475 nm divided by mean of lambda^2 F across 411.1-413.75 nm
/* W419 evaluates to 1.2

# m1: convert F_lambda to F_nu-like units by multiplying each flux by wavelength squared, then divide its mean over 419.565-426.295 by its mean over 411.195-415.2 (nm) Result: 1.1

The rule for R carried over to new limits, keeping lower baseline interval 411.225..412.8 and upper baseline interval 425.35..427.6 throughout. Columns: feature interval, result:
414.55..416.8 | 0.005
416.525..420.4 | 0.187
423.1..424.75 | 0.008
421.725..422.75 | 0.022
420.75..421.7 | 0.057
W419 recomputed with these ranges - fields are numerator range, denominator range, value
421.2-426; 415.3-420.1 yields 1.05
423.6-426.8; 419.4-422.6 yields 1.10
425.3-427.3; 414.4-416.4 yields 1.11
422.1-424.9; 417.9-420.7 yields 1.05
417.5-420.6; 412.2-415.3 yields 1.02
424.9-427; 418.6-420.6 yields 1.11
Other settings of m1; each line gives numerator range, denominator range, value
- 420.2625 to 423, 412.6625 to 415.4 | 1.04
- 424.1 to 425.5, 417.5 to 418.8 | 1.15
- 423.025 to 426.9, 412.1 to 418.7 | 1.11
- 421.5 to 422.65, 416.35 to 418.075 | 1.06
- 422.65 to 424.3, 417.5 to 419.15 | 1.02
